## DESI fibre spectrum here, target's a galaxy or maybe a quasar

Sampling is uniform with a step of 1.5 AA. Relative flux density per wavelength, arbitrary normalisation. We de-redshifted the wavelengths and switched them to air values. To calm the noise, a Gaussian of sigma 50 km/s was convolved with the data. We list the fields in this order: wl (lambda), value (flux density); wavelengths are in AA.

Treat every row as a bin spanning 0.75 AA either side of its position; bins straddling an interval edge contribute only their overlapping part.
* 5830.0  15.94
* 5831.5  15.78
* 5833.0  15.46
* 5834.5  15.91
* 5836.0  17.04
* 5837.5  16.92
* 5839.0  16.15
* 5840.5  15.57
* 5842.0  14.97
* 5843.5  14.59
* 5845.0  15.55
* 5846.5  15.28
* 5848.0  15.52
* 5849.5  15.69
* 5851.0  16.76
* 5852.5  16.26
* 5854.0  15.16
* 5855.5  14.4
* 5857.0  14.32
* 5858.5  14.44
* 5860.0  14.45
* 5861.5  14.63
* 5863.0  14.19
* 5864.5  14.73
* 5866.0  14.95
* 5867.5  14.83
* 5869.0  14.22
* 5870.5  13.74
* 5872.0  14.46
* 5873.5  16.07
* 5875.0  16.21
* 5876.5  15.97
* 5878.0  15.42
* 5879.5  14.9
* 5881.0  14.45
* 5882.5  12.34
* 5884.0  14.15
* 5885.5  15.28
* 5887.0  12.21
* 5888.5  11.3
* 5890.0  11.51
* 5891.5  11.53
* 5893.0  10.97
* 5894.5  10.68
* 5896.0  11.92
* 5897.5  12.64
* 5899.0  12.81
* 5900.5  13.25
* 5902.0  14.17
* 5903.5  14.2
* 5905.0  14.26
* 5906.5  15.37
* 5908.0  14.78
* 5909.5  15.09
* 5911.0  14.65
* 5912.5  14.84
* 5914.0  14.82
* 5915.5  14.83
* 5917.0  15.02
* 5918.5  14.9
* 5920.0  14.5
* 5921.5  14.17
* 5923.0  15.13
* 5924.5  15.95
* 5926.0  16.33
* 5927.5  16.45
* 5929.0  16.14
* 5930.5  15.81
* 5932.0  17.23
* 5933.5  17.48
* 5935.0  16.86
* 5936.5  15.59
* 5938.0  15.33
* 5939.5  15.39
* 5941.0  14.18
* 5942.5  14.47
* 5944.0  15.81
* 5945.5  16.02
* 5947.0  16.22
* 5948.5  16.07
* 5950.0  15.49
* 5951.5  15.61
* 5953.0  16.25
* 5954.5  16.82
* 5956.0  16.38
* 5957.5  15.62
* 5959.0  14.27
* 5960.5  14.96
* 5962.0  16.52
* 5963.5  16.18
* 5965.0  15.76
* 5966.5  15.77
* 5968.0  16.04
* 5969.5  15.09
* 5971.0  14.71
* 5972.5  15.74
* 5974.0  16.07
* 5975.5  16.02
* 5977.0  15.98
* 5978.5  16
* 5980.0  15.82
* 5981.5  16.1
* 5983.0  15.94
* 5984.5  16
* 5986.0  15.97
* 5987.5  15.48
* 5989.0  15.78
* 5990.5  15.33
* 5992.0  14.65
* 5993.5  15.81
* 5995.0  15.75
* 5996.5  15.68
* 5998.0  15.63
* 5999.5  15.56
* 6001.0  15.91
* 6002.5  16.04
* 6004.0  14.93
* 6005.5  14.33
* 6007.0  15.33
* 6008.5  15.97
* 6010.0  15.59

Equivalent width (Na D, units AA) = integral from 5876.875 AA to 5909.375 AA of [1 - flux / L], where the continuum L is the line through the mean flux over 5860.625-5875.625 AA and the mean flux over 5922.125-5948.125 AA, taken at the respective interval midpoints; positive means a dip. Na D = 4.0 AA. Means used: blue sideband 14.8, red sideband 15.9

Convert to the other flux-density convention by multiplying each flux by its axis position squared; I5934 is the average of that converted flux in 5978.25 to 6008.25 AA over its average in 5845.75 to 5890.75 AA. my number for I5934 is 1.12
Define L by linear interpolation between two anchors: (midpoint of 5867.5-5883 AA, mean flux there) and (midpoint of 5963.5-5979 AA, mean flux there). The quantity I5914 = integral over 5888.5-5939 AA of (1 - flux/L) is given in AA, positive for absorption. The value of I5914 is 2.40 AA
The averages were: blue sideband 14.8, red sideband 15.7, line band 14.5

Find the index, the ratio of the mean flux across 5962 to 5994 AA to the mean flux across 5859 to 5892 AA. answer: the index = 1.11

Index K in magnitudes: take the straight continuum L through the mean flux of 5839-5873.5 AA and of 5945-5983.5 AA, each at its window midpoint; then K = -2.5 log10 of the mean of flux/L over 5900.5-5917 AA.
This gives 0.05 mag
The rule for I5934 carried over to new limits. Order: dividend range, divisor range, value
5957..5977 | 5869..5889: 1.12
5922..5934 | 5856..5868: 1.14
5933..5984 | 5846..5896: 1.14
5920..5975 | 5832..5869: 1.06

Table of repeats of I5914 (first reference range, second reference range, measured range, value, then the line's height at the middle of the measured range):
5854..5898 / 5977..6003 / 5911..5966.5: -2.79 AA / 14.9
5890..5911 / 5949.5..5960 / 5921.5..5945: -1.74 AA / 14.7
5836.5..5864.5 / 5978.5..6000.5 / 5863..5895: 3.16 AA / 15.4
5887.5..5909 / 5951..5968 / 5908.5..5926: -1.52 AA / 13.8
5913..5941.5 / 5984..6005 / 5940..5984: -0.37 AA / 15.6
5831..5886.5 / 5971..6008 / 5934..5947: -0.07 AA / 15.5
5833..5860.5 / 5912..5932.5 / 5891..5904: 2.53 AA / 15.5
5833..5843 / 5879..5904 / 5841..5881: -1.25 AA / 14.6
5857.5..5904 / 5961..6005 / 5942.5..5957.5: -0.88 AA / 15.1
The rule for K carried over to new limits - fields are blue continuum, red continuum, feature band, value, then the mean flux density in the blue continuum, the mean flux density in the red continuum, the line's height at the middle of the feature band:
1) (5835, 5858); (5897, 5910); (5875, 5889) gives 0.04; 15.6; 14.1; 14.6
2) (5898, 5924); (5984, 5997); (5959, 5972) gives -0.02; 14.5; 15.6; 15.3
